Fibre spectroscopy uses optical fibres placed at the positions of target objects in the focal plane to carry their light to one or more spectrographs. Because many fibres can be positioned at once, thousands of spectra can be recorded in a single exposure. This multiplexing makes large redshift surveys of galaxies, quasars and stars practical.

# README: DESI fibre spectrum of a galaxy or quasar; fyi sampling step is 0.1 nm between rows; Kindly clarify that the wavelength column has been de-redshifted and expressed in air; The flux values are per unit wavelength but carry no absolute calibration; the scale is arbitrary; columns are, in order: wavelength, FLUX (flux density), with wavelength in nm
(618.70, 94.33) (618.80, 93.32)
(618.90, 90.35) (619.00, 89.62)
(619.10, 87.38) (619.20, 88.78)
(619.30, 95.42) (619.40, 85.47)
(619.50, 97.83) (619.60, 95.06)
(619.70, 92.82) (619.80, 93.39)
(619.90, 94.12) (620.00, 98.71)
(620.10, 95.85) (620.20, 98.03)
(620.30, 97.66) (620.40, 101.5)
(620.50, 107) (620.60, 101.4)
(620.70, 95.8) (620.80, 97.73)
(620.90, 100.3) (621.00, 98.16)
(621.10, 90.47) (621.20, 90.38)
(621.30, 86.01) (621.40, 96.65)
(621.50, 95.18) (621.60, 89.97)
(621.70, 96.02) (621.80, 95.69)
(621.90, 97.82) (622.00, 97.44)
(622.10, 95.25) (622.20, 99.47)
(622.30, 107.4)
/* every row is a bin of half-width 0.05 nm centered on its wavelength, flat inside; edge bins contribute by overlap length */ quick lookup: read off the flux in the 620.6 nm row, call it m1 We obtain 101.4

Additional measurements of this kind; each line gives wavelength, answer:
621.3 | 86.01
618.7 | 94.33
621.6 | 89.97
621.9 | 97.82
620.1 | 95.85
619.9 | 94.12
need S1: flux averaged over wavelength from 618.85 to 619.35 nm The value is 90.3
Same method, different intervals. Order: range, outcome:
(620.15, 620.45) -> 99.1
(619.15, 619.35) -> 92.1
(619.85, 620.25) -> 96.7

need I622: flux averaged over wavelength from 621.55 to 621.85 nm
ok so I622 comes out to 93.9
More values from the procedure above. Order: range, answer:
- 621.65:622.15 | 96.4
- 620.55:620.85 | 98.3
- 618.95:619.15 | 88.5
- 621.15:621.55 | 92.1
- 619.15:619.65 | 92.5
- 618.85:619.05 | 90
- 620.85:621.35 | 93.1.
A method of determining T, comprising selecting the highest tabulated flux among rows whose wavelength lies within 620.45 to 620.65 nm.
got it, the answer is 107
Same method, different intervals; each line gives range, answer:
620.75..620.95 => 100.3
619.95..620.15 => 98.71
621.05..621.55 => 96.65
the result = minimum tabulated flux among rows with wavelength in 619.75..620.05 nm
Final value 93.39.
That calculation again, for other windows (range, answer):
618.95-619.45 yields 85.47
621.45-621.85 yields 89.97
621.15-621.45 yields 86.01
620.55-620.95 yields 95.8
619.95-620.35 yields 95.85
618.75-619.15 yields 87.38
